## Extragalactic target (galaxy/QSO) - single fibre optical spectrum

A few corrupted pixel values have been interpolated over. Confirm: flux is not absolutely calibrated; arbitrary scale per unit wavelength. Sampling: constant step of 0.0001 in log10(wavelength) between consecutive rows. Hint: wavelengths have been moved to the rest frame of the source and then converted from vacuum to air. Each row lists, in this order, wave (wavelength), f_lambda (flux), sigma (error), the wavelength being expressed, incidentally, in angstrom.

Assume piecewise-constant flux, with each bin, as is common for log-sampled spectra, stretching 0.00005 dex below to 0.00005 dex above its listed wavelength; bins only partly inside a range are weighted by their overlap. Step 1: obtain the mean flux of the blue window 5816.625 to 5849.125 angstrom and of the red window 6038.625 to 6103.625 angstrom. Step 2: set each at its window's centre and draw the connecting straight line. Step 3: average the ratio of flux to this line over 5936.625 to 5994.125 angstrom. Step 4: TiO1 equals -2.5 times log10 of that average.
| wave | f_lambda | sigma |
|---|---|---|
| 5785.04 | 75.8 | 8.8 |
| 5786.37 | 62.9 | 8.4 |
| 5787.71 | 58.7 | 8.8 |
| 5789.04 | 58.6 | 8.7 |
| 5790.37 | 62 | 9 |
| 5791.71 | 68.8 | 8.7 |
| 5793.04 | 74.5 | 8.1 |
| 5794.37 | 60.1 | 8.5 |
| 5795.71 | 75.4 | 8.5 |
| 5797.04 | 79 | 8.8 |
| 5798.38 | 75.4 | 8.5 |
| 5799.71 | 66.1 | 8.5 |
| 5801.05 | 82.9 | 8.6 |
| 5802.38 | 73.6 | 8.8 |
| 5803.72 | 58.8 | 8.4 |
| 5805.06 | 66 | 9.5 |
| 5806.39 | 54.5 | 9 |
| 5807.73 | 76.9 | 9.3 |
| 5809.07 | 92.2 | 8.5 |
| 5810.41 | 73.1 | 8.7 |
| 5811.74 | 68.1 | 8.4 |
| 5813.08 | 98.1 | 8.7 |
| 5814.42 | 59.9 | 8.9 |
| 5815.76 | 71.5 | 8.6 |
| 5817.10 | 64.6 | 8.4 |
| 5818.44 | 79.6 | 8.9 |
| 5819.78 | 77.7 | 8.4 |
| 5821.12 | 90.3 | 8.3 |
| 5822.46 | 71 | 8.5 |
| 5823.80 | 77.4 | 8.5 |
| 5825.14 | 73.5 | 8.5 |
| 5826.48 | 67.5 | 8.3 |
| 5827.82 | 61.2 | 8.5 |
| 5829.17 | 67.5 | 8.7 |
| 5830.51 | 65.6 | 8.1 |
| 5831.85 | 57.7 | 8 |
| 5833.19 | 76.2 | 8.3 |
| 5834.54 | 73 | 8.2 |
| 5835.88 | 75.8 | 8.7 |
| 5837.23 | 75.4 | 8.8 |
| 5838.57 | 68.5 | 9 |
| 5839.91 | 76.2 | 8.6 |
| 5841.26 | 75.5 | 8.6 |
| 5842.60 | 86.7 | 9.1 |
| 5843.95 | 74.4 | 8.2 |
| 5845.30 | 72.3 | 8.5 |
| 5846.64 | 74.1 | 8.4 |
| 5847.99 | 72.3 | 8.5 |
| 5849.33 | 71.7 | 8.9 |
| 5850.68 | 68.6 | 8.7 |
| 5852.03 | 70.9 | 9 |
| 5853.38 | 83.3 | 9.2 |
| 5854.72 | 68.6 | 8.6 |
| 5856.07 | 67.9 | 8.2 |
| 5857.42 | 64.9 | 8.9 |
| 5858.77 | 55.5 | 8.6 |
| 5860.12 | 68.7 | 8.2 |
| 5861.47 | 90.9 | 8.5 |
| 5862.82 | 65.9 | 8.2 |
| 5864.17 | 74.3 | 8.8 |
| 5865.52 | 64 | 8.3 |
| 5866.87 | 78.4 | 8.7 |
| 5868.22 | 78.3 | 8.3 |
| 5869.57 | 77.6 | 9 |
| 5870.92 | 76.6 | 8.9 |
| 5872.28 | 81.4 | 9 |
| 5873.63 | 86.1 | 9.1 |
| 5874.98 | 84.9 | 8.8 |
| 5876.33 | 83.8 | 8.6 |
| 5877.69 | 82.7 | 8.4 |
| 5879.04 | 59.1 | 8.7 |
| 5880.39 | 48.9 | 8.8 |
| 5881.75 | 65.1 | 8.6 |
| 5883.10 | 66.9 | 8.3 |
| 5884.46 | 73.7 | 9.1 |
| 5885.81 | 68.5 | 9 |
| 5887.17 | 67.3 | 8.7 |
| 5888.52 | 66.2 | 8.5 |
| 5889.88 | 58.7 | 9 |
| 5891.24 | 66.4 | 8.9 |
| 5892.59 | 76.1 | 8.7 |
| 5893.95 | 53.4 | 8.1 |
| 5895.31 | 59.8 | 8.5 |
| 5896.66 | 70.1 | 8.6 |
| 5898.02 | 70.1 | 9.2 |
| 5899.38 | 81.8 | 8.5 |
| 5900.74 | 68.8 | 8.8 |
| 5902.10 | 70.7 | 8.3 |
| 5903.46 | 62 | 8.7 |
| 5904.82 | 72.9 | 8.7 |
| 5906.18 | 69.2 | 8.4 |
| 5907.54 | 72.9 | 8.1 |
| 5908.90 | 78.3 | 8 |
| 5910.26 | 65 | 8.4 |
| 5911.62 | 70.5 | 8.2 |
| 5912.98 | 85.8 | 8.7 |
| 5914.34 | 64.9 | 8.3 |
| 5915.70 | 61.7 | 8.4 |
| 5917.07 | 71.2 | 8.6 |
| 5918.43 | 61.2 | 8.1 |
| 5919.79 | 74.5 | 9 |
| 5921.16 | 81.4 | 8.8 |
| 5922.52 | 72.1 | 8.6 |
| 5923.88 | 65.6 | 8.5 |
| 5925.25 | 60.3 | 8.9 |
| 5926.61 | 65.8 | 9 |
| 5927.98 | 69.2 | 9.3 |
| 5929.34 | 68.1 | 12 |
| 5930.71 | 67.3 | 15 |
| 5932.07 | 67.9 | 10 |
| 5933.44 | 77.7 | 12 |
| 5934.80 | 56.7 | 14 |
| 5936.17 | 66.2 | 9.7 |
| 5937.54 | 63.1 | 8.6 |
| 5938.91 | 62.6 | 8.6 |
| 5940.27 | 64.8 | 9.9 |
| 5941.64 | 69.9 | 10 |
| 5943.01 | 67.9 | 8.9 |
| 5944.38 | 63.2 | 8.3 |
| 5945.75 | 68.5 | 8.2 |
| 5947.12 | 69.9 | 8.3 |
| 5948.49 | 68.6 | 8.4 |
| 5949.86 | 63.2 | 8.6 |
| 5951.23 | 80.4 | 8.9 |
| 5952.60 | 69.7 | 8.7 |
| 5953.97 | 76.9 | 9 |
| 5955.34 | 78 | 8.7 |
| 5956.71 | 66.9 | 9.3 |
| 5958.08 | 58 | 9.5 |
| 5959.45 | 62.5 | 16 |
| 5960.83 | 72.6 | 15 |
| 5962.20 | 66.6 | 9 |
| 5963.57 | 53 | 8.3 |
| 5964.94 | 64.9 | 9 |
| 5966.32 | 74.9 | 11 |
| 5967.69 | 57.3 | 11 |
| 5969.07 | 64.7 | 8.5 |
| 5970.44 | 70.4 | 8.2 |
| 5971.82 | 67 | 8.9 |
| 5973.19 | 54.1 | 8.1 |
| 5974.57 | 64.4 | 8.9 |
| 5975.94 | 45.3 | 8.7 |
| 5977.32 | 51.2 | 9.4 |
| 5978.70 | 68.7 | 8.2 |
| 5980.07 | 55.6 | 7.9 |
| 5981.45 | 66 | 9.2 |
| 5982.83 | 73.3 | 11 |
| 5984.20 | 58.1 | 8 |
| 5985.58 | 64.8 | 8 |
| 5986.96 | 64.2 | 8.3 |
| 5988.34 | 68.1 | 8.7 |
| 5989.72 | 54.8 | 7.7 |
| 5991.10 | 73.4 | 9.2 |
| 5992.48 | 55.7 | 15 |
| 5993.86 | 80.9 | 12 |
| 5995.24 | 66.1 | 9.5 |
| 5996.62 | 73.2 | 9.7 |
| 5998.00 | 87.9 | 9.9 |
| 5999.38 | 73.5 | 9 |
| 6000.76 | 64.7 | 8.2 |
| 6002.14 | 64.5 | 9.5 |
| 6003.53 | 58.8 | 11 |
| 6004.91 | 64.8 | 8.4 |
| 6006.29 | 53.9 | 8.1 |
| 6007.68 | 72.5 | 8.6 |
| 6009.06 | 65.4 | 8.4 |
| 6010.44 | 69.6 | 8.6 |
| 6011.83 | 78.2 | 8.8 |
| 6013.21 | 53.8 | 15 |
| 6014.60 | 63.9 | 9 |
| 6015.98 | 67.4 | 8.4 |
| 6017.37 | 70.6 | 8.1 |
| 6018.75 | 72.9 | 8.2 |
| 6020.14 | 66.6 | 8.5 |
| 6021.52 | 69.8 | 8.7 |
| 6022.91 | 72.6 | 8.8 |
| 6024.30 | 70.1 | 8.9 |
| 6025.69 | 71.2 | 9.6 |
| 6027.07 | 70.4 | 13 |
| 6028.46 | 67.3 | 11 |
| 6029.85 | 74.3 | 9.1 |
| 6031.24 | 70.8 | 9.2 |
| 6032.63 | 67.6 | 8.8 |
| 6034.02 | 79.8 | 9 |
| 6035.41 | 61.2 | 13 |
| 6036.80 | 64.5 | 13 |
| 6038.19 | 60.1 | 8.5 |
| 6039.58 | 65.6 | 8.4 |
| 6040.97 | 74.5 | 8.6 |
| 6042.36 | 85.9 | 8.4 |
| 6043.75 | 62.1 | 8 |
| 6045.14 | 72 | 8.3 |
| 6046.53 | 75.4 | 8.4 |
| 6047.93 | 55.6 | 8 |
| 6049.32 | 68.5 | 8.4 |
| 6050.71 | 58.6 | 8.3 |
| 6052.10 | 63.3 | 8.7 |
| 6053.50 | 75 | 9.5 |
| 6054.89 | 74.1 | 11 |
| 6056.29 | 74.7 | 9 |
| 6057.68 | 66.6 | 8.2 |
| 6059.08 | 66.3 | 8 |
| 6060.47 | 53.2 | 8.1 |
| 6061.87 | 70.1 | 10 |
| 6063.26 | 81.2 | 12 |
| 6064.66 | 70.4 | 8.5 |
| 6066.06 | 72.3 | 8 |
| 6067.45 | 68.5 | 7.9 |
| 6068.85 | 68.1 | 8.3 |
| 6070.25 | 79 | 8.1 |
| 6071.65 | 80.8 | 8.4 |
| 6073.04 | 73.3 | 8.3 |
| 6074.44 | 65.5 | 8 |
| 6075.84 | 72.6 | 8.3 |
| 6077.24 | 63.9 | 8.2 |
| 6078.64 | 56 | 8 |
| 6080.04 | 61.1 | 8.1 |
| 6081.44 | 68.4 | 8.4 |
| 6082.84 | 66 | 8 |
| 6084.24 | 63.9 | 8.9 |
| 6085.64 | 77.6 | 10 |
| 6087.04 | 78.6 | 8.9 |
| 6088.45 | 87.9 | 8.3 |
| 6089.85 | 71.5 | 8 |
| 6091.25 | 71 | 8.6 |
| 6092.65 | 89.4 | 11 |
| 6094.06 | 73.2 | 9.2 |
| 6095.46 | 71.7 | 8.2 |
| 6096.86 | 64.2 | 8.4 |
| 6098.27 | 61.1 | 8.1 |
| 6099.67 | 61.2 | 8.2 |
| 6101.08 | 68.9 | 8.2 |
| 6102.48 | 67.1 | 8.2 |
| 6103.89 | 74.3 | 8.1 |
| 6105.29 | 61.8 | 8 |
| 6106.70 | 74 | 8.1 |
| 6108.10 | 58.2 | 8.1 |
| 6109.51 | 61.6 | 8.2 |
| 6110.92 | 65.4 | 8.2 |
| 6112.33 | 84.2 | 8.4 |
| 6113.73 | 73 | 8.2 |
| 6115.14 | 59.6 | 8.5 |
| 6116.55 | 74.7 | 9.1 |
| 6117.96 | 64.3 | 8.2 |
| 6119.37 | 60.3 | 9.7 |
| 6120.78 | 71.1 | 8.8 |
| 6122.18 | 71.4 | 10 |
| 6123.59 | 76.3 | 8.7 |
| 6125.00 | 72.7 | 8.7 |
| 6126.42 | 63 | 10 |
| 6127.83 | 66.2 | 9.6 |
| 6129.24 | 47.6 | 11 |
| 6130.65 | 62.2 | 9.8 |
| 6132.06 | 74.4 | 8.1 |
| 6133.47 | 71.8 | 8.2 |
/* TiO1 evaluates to 0.10 mag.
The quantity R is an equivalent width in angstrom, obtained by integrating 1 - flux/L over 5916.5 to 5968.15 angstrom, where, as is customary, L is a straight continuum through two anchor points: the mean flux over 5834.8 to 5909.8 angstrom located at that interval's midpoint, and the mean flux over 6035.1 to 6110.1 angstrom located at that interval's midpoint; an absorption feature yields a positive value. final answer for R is 2.3 angstrom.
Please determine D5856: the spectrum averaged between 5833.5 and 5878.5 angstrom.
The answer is 74.8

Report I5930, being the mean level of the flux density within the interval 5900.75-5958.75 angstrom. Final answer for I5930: 68.8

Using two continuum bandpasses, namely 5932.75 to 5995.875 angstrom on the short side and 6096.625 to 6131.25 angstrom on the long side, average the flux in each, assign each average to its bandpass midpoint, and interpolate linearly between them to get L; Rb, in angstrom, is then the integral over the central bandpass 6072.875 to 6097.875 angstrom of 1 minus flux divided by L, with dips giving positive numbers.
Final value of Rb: -1.6 angstrom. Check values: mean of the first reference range 65.4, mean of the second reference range 66.6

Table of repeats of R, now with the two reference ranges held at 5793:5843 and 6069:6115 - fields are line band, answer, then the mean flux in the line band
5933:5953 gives 1.2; 67.3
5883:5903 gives 1.1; 67.8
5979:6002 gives 1.2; 67.5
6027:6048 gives 0.3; 69.5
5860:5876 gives -1.2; 77.7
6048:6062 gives 0.8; 66.4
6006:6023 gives 0.8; 67.6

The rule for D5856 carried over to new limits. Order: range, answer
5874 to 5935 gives 69.2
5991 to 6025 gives 68.3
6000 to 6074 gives 68.7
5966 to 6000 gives 65.2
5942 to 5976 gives 66.4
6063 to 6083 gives 69.6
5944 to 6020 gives 66.2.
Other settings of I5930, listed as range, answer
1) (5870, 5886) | 73.3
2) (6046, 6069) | 68.3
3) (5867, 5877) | 81.1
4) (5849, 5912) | 70.8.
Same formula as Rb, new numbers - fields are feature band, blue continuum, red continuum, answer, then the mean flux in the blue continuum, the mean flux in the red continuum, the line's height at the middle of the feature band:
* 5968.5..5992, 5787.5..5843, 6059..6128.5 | 2.7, 71.8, 69.6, 70.5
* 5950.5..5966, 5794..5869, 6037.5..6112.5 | 0.6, 72.5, 69.4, 70.9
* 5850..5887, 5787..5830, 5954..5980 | -2.1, 71.4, 63.5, 68.4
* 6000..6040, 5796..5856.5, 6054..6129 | 1.7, 73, 69.5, 70.4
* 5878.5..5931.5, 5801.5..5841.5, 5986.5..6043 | 2.0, 72.3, 68.6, 70.7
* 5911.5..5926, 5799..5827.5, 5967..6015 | -0.3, 73.4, 64.8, 68.3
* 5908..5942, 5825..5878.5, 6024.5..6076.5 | 1.7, 73.4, 69.7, 72.1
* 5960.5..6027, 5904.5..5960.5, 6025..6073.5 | 3.3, 68.8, 69.8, 69.3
